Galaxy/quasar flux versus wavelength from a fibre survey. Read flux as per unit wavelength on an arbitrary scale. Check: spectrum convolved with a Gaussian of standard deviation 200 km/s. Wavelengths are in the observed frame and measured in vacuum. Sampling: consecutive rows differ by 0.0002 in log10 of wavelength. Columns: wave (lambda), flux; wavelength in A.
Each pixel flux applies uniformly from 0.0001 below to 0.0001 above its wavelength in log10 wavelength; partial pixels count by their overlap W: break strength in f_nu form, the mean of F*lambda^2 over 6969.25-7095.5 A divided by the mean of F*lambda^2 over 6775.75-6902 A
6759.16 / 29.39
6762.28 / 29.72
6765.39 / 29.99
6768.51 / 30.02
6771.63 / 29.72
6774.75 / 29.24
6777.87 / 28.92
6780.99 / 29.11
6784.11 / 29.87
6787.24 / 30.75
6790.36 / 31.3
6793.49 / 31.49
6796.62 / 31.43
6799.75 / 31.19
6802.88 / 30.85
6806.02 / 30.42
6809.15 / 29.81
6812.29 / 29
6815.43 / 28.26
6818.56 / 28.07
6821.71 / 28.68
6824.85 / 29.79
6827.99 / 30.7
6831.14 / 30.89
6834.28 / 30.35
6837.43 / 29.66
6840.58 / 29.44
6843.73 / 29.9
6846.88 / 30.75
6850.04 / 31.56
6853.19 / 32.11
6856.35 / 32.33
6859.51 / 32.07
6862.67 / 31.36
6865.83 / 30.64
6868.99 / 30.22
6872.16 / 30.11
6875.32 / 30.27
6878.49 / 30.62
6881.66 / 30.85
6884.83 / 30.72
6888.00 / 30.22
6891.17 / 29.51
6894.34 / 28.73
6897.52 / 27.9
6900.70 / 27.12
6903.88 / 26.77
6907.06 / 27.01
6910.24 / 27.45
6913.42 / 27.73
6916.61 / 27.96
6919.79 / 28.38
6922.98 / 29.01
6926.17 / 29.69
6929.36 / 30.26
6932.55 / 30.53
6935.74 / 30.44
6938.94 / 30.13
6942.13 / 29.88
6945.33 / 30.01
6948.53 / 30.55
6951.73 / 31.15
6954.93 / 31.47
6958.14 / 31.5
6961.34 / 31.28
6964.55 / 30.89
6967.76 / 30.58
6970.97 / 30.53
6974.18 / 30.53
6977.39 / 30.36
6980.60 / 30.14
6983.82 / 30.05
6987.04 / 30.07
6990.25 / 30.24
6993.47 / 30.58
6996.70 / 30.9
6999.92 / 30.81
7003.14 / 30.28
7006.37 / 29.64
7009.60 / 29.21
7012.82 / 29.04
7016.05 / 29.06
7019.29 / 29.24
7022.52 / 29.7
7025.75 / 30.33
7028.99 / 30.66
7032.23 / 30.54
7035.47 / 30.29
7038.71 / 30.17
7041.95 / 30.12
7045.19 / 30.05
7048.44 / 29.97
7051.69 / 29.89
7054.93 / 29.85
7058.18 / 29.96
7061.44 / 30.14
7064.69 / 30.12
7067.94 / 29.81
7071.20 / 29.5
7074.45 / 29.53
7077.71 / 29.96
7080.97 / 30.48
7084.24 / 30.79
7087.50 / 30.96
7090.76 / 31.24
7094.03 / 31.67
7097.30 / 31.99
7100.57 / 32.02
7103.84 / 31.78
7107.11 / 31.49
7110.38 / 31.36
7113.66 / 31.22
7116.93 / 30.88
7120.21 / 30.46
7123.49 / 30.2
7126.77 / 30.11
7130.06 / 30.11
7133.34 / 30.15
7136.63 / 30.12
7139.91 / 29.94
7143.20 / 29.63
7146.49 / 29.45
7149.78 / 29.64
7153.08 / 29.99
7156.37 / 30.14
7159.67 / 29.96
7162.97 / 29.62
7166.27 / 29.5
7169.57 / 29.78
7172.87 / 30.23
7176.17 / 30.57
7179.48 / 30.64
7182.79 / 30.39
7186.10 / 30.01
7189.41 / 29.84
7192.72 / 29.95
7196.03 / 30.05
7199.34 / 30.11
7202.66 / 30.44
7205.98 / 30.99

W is 1.1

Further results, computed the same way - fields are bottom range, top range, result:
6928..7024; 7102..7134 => 1.06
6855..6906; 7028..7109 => 1.08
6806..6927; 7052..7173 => 1.10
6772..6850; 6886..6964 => 1.01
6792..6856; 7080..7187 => 1.10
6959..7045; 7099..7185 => 1.05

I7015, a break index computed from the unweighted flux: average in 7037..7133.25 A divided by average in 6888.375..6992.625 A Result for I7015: 1.03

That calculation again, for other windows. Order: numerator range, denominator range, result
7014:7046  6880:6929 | 1.05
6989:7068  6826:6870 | 0.97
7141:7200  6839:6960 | 1.00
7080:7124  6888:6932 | 1.10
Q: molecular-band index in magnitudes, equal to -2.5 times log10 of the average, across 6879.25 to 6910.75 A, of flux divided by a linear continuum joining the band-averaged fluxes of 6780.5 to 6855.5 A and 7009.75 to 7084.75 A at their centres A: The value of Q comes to 0.053 mag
